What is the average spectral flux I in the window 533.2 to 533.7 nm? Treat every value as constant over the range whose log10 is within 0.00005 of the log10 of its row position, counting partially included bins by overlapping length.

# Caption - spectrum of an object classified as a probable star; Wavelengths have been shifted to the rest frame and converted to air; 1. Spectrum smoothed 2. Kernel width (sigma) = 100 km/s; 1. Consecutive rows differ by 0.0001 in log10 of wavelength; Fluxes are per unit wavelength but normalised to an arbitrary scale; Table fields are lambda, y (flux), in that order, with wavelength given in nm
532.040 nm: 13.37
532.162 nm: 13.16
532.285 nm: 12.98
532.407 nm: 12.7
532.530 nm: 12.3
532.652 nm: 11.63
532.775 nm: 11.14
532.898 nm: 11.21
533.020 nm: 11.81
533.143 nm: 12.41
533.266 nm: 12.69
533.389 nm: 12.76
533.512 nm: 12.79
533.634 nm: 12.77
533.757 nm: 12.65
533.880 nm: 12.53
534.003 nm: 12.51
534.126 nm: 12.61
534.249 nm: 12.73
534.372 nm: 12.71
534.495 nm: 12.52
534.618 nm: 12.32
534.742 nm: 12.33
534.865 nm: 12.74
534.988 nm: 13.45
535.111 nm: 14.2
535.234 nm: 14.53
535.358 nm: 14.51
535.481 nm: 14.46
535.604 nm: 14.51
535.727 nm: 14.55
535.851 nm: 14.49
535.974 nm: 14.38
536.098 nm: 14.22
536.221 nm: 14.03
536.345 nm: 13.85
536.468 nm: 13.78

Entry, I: 12.8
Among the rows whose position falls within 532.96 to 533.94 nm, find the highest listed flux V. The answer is 12.79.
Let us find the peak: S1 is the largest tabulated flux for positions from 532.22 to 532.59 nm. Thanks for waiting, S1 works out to 12.98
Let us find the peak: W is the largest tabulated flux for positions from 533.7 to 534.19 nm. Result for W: 12.65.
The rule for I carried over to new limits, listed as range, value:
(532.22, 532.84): 12.1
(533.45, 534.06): 12.7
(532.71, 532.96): 11.2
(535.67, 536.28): 14.3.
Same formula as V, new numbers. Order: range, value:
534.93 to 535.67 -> 14.53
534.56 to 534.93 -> 12.74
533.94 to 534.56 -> 12.73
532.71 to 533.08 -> 11.81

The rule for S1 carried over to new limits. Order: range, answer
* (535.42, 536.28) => 14.55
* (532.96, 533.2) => 12.41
